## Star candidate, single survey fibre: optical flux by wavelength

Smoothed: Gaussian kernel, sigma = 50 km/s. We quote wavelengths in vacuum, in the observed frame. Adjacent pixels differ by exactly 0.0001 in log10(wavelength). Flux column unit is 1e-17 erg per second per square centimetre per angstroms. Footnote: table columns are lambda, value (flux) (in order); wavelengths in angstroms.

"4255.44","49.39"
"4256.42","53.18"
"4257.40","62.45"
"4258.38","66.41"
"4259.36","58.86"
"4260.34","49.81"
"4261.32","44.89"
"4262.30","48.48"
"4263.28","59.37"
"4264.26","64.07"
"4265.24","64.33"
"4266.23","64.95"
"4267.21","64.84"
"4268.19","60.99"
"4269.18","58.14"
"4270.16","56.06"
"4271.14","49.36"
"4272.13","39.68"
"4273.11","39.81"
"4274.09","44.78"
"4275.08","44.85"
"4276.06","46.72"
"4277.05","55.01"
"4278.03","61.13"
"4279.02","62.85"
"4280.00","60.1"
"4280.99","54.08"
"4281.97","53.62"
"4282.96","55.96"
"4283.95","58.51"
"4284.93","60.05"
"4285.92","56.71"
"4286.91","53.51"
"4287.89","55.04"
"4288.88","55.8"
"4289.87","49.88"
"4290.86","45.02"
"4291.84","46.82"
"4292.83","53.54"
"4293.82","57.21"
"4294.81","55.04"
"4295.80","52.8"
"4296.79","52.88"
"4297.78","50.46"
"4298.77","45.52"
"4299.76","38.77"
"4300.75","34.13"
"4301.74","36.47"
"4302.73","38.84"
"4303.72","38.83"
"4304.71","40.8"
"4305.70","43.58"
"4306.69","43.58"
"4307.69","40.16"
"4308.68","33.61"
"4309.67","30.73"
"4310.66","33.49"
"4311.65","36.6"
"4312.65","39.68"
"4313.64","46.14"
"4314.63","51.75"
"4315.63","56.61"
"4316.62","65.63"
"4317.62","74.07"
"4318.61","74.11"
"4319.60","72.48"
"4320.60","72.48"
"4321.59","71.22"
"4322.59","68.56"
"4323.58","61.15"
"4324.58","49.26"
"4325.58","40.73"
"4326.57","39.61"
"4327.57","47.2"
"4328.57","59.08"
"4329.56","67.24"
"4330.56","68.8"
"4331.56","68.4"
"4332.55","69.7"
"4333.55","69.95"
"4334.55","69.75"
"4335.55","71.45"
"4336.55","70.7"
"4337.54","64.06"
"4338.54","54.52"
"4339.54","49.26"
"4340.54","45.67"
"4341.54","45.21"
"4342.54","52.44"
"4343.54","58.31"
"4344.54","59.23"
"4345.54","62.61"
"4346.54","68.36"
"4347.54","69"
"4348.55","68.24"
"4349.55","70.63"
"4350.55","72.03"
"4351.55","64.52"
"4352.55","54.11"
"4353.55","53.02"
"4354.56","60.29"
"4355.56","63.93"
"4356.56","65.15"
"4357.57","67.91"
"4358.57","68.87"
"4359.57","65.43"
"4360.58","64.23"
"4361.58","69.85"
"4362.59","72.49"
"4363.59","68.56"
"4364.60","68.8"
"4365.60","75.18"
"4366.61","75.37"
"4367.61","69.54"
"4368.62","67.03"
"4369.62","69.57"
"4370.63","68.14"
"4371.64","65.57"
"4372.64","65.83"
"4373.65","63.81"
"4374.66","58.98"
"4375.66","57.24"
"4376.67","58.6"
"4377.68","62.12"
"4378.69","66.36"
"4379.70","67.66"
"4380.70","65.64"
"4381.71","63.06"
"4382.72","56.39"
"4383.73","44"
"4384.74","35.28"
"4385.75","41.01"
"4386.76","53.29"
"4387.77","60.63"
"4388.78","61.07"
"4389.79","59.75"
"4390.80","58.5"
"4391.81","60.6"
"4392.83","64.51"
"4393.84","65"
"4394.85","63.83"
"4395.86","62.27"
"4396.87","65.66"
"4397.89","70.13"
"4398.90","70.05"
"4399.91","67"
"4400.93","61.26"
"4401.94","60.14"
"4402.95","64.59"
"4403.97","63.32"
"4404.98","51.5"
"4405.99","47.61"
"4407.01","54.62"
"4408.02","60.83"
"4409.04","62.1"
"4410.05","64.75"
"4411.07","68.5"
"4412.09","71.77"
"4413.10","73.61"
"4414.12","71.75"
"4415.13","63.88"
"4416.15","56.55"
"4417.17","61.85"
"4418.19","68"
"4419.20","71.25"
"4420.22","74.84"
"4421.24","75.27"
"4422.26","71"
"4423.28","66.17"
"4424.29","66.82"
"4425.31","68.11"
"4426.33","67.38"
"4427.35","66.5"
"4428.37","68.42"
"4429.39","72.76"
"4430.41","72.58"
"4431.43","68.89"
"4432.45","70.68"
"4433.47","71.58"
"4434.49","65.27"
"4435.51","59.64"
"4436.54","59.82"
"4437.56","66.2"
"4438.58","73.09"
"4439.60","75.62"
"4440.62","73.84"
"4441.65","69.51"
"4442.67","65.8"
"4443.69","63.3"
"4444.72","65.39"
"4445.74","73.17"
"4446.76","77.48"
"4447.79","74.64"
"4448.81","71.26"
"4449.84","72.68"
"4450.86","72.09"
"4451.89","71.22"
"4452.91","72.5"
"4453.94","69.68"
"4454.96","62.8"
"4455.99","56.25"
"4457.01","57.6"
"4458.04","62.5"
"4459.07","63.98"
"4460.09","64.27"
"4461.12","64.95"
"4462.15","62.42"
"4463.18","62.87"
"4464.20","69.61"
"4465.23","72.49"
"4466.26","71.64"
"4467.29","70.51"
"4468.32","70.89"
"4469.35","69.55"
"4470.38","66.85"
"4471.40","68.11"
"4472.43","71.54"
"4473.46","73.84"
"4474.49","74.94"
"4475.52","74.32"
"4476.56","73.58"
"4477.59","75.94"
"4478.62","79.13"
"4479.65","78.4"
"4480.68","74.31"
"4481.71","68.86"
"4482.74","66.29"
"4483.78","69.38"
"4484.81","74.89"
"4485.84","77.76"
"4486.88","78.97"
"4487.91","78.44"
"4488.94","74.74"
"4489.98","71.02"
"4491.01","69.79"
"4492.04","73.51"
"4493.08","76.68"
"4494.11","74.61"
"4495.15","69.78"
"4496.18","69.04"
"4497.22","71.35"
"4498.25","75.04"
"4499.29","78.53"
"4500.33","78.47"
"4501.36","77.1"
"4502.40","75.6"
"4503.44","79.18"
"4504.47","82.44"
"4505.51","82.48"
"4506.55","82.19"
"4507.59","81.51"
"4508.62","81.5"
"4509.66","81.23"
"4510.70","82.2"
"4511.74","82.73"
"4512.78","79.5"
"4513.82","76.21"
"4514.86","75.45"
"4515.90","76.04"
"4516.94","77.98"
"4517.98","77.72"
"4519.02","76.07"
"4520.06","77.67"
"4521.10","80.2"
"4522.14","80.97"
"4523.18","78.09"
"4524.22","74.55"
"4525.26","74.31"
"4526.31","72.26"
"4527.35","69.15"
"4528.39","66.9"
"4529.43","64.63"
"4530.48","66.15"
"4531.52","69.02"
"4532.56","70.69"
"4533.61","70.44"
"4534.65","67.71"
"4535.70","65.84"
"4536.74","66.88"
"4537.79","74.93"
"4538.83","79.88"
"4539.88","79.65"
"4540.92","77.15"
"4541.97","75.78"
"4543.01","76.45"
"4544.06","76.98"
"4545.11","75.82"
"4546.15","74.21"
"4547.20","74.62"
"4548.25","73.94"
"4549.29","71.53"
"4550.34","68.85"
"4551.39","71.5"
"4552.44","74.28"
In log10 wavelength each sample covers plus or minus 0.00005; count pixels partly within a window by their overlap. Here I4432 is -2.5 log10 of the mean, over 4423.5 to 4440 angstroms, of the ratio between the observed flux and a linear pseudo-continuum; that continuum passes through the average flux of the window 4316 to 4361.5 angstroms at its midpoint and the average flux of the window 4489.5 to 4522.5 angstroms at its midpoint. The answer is 0.040 mag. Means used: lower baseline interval 62.7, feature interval 68.3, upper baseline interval 77.3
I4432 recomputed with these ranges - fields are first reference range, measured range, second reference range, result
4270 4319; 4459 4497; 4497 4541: -0.01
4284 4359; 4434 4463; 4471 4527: 0.05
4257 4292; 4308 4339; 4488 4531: 0.03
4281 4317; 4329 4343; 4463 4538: -0.18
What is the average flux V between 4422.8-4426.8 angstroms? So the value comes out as 67.2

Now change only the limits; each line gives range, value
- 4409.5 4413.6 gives 69.6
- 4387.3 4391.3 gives 60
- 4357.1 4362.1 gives 67.3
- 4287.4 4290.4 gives 53.4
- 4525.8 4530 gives 68.2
